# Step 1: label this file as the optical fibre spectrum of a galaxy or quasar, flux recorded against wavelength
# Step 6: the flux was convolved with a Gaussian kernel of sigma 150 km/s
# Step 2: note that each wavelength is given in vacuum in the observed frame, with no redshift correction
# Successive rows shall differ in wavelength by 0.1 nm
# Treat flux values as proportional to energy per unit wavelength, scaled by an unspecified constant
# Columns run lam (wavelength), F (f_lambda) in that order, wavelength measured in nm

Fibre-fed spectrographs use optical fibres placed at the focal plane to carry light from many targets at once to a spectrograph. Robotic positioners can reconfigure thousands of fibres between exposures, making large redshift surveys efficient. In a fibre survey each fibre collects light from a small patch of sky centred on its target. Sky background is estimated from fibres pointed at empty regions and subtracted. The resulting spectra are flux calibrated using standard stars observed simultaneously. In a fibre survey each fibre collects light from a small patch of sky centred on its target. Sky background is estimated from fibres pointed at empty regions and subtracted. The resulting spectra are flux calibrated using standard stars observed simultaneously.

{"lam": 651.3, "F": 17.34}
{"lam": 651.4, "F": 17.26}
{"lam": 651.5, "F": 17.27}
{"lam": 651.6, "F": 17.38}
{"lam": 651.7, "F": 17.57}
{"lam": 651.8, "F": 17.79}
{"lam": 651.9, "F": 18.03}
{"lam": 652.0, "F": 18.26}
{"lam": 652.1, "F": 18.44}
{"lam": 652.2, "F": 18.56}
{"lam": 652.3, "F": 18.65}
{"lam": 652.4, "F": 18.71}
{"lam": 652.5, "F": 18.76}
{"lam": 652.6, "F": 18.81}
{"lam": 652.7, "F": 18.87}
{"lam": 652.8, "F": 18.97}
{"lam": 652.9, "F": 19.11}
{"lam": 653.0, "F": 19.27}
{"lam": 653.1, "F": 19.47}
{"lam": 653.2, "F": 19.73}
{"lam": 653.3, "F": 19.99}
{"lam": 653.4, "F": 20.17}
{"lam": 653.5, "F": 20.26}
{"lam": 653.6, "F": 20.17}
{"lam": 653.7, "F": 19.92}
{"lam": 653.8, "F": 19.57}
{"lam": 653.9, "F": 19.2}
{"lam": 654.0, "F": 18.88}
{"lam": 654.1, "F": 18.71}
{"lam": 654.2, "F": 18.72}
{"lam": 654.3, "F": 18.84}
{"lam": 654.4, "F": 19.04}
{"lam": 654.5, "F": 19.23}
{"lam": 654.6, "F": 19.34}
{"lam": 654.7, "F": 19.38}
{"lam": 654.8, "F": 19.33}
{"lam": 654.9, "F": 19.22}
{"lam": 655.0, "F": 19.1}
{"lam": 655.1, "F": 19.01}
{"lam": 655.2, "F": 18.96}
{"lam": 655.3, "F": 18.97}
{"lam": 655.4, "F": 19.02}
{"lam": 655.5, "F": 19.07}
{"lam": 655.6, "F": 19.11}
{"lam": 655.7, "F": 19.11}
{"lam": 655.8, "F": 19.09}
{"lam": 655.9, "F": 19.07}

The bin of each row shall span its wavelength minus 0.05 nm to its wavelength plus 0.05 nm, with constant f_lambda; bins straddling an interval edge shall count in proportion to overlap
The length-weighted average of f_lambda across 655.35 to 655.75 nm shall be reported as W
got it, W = 19.1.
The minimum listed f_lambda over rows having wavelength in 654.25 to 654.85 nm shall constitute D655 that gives 18.84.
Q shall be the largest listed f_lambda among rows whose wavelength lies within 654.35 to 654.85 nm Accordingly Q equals 19.38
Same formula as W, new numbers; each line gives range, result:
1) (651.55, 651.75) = 17.5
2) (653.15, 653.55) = 20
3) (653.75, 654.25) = 19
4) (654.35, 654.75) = 19.2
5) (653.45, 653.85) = 20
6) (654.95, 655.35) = 19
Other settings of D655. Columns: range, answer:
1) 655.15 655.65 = 18.96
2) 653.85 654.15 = 18.71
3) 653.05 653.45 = 19.47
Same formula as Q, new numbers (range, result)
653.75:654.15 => 19.57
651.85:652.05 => 18.26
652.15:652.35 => 18.65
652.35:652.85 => 18.97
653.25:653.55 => 20.26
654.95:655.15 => 19.1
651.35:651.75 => 17.57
